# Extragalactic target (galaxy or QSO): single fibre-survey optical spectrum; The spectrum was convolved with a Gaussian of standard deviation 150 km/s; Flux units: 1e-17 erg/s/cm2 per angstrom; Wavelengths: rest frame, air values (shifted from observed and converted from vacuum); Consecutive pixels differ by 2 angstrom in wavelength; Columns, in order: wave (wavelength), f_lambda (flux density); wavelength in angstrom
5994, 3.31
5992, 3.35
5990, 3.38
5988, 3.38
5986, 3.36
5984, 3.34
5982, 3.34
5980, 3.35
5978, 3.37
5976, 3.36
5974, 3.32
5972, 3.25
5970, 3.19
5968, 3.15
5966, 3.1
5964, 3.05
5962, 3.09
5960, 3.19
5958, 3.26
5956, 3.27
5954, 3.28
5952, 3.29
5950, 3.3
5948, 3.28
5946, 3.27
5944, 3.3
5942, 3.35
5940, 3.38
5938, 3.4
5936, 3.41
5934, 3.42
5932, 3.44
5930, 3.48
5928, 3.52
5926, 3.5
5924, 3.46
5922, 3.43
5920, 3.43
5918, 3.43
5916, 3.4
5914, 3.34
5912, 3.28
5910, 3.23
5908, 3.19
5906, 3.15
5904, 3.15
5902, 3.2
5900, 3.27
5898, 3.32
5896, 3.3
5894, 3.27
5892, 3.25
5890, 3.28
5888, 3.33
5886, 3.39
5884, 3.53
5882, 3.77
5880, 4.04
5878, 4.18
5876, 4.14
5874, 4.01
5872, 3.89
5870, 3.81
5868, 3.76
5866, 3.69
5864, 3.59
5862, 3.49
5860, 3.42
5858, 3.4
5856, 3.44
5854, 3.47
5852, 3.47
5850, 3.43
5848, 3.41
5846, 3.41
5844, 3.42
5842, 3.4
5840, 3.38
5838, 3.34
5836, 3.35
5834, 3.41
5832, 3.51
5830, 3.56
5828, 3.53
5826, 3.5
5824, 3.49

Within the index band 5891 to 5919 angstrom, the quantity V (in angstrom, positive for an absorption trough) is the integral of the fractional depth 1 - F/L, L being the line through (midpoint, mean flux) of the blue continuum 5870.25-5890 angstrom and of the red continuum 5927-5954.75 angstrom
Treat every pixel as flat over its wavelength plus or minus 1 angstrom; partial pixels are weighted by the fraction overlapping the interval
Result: 2.6 angstrom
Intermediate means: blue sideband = 3.78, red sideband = 3.37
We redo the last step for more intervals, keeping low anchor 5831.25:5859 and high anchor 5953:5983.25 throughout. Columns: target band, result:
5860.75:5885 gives -3.2 angstrom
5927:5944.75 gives -0.7 angstrom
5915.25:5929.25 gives -0.6 angstrom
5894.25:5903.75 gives 0.2 angstrom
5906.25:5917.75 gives 0.1 angstrom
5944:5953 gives -0.1 angstrom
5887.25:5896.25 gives 0.2 angstrom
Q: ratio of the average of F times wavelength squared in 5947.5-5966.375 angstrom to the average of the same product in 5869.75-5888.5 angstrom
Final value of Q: 0.9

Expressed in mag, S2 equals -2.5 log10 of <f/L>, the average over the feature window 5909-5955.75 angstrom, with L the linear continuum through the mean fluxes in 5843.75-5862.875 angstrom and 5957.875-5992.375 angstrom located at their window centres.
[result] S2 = -0.02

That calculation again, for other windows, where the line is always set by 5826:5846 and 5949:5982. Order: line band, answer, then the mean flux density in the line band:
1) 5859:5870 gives -0.07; 3.61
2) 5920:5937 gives -0.05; 3.46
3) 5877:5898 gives -0.05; 3.52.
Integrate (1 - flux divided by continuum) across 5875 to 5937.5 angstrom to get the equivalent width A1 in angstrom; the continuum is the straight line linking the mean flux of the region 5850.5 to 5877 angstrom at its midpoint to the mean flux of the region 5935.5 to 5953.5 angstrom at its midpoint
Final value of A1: 0.8 angstrom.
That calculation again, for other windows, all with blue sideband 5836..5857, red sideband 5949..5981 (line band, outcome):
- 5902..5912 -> 0.4 angstrom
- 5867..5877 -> -1.6 angstrom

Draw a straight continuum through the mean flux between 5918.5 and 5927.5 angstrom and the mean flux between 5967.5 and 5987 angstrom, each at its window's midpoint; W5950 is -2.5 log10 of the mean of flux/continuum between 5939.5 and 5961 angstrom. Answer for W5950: 0.031 mag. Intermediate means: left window 3.46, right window 3.31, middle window 3.29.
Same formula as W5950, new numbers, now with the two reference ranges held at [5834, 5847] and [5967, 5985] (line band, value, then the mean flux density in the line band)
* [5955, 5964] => 0.04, 3.19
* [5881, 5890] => -0.04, 3.48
